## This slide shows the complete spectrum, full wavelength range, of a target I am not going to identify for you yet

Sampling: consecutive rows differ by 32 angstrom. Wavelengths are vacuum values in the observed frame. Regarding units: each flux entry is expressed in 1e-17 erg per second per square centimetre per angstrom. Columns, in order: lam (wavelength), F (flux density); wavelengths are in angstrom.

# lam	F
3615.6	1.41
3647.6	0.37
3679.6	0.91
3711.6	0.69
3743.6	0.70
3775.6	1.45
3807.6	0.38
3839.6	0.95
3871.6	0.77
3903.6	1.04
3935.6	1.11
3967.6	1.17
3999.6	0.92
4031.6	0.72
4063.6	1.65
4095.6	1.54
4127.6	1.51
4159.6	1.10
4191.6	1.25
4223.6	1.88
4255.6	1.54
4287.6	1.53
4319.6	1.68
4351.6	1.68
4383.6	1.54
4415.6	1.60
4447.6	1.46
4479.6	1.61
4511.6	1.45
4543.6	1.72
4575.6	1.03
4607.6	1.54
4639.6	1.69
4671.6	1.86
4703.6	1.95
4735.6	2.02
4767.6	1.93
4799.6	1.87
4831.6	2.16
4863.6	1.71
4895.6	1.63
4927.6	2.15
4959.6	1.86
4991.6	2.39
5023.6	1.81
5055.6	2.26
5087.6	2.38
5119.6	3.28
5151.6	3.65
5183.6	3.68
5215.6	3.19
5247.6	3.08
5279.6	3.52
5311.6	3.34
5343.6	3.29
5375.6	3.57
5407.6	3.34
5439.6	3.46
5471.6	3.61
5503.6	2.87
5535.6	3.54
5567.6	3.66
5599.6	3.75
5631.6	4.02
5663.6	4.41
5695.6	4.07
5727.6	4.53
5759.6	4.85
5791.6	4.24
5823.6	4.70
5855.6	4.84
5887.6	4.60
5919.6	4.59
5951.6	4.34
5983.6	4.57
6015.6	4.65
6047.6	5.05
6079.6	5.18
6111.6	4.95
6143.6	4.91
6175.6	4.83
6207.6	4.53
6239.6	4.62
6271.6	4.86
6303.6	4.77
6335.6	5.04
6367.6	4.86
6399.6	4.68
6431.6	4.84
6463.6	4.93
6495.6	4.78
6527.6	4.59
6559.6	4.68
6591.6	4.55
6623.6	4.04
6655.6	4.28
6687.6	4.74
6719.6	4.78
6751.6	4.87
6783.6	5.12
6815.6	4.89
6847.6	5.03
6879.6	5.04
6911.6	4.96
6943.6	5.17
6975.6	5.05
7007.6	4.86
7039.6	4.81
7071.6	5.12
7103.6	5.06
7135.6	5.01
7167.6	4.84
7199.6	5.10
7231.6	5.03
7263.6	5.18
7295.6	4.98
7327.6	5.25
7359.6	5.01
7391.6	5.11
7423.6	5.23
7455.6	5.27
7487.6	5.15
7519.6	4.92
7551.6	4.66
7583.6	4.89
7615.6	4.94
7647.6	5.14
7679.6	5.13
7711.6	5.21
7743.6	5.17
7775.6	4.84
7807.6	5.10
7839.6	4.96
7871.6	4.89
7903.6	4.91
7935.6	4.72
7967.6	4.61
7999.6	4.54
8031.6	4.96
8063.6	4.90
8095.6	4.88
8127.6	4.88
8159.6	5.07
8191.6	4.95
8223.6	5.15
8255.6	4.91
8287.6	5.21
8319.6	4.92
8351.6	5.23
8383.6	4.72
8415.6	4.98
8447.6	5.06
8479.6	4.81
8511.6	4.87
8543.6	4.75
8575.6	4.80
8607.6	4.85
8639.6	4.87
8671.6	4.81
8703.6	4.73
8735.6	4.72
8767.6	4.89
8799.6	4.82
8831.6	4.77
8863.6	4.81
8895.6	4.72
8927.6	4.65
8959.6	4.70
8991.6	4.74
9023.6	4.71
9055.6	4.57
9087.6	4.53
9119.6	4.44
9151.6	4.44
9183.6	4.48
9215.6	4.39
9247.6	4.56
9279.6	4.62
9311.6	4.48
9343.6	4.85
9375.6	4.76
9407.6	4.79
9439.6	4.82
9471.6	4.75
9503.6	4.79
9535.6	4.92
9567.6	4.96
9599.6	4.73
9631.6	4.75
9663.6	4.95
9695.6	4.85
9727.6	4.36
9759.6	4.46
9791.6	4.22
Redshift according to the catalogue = 0.28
